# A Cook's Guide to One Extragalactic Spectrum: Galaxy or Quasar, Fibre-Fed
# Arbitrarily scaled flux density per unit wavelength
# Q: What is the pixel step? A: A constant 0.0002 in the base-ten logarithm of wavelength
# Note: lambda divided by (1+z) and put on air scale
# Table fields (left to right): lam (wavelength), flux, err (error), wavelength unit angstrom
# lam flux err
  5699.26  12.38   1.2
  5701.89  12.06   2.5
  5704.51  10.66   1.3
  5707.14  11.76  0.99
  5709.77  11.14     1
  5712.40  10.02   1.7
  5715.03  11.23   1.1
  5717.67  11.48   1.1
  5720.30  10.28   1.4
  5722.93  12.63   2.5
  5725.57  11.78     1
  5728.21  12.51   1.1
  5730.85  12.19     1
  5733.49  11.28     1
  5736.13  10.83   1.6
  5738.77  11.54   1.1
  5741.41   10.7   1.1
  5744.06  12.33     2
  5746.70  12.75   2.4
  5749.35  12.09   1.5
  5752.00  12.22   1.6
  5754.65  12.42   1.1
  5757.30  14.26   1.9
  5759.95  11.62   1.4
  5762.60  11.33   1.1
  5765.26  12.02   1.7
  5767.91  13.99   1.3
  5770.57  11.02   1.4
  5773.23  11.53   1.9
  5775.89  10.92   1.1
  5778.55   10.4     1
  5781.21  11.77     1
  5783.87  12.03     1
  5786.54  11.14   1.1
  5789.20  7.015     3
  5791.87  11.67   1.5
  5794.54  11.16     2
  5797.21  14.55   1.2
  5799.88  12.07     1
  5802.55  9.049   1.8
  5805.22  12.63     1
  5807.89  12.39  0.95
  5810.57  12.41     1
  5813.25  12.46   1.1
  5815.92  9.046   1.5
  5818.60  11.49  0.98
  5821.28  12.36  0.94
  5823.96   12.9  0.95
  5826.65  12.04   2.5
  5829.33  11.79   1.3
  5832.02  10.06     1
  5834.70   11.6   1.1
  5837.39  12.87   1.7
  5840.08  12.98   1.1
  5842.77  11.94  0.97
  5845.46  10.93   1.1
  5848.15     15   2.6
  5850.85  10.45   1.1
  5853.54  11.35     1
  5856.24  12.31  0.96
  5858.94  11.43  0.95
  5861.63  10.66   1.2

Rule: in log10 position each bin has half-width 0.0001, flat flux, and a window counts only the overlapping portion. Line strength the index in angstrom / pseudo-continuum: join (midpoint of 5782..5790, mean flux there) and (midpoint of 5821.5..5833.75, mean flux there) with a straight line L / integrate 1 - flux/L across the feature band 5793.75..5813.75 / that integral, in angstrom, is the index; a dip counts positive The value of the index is -2.07 angstrom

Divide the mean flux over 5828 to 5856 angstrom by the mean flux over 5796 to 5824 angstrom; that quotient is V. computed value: 1.00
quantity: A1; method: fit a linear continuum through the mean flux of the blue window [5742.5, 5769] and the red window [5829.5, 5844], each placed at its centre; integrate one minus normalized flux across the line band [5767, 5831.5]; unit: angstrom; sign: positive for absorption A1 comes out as 3.24 angstrom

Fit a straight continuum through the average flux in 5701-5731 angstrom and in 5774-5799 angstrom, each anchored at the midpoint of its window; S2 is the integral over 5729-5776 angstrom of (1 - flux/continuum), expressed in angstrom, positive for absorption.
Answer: -2.7 angstrom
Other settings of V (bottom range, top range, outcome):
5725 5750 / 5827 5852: 1.02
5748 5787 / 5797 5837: 0.98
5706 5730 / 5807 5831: 1.04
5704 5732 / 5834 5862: 1.05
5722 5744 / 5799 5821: 0.98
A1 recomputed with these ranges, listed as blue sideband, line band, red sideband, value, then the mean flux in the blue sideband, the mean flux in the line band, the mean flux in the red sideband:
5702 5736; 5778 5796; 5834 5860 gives 1.52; 11.4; 10.8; 12.1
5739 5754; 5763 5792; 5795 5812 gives 2.06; 12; 11.2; 12.1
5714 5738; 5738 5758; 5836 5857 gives -0.94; 11.6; 12.2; 12.2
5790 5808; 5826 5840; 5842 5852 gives 0.28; 11.8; 11.8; 12.1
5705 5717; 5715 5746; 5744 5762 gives 0.26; 11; 11.6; 12.5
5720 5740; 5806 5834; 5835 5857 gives 0.86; 11.7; 11.7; 12.2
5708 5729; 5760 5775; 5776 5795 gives -1.40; 11.4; 11.9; 10.7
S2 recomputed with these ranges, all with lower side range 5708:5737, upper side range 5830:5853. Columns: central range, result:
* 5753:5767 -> -0.96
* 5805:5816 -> -0.19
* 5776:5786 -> 0.30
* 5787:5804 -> 1.16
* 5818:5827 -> -0.31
